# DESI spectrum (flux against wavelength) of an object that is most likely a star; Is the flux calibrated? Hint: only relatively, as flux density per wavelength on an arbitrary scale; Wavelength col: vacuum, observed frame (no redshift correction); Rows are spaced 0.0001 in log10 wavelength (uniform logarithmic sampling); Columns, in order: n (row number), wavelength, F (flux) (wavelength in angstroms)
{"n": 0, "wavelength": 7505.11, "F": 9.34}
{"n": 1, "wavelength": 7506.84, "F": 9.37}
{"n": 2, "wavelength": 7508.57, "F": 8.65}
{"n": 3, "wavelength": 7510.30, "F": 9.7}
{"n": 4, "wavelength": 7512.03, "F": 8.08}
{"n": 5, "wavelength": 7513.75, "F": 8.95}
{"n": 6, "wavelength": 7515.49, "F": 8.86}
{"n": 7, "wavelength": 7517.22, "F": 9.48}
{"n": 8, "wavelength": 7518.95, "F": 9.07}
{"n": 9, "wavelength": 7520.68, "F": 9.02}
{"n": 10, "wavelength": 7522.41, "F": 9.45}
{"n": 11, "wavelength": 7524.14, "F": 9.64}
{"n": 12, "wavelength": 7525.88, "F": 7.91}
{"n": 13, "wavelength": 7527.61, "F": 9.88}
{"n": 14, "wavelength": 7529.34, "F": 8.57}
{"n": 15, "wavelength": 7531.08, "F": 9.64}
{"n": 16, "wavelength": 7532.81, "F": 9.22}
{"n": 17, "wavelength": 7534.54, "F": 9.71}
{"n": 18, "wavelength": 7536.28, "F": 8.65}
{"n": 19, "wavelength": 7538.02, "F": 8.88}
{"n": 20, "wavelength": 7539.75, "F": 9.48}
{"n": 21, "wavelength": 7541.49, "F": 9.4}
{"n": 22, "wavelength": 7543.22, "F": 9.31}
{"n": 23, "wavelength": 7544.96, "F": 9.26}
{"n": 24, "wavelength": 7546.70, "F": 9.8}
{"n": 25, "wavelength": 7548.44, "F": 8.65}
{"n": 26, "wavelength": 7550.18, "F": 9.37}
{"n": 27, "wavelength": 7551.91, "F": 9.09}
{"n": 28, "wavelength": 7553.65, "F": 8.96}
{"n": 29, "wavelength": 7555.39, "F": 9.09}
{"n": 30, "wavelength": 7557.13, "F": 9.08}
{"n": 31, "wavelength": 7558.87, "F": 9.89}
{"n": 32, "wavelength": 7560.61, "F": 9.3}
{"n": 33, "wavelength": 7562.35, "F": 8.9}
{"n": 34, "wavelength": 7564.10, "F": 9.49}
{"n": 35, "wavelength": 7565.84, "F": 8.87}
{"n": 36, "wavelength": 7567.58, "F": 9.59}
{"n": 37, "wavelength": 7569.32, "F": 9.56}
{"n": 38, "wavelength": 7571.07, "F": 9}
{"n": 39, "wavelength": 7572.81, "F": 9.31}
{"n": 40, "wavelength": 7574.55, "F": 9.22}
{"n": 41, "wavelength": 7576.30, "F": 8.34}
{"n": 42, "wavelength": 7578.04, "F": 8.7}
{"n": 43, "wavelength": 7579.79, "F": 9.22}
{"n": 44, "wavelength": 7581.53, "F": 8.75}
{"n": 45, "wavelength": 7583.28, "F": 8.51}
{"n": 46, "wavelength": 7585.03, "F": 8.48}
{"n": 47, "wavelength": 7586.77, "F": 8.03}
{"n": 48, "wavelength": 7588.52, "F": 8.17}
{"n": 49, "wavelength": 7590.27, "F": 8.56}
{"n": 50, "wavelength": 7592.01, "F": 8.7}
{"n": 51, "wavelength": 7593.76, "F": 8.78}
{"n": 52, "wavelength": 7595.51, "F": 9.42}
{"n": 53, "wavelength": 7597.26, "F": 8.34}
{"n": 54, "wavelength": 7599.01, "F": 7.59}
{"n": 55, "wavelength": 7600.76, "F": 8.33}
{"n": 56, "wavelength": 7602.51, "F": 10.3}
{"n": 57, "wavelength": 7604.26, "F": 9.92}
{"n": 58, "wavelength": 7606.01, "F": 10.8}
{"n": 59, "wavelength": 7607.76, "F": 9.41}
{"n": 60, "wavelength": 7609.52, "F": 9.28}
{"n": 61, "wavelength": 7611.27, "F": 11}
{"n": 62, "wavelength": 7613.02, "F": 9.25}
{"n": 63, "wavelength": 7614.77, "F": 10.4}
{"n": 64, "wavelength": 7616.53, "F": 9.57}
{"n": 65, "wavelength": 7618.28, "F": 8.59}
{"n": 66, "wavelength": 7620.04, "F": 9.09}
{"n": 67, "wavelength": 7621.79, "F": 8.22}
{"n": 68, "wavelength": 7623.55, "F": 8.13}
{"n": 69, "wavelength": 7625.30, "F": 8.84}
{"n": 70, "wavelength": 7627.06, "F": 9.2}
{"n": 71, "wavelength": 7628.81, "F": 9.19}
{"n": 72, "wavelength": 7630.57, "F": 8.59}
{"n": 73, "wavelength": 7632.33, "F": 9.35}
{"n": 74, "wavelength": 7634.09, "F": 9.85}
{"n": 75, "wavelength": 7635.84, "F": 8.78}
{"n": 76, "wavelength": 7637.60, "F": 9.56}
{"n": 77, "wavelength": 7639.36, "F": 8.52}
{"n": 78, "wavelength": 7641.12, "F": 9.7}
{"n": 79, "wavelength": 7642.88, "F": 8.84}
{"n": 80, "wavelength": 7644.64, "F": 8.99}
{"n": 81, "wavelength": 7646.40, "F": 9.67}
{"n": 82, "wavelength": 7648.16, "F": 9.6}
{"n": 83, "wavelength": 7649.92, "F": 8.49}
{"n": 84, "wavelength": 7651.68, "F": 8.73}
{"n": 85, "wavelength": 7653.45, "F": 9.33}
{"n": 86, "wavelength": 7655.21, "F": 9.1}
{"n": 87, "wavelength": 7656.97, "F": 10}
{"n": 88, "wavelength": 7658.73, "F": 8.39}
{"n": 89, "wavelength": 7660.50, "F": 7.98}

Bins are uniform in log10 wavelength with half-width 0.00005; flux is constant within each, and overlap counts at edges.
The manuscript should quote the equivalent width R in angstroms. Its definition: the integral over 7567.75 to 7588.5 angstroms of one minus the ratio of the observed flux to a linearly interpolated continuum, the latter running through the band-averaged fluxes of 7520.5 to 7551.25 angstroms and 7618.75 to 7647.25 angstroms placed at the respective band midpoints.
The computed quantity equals 0.70 angstroms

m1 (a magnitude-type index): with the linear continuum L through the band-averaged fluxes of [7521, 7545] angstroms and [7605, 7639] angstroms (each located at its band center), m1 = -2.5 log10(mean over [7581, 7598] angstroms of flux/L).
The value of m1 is 0.09 mag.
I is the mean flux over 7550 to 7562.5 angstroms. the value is 9.23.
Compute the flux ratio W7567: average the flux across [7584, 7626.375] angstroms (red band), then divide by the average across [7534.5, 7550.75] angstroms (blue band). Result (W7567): 0.98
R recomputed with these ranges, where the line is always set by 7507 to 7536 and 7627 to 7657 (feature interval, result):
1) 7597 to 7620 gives -0.77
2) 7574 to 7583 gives 0.32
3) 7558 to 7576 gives -0.29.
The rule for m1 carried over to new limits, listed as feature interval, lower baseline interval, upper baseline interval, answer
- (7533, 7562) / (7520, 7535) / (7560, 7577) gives -0.006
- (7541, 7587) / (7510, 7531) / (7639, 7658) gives 0.001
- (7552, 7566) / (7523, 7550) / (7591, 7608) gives -0.002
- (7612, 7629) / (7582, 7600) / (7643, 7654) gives -0.033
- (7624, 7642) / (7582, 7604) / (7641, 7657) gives -0.013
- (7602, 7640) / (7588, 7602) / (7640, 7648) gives -0.049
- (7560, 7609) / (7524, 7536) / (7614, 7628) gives 0.010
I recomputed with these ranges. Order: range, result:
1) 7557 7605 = 8.94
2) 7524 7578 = 9.18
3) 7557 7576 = 9.27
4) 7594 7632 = 9.21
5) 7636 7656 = 9.12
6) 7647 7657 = 9.16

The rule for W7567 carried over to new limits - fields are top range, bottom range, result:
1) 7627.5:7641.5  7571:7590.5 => 1.06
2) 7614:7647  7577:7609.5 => 1.02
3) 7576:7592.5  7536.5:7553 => 0.93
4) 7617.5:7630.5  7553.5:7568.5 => 0.94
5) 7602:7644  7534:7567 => 1.01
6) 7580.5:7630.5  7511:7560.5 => 0.98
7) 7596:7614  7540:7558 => 1.02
